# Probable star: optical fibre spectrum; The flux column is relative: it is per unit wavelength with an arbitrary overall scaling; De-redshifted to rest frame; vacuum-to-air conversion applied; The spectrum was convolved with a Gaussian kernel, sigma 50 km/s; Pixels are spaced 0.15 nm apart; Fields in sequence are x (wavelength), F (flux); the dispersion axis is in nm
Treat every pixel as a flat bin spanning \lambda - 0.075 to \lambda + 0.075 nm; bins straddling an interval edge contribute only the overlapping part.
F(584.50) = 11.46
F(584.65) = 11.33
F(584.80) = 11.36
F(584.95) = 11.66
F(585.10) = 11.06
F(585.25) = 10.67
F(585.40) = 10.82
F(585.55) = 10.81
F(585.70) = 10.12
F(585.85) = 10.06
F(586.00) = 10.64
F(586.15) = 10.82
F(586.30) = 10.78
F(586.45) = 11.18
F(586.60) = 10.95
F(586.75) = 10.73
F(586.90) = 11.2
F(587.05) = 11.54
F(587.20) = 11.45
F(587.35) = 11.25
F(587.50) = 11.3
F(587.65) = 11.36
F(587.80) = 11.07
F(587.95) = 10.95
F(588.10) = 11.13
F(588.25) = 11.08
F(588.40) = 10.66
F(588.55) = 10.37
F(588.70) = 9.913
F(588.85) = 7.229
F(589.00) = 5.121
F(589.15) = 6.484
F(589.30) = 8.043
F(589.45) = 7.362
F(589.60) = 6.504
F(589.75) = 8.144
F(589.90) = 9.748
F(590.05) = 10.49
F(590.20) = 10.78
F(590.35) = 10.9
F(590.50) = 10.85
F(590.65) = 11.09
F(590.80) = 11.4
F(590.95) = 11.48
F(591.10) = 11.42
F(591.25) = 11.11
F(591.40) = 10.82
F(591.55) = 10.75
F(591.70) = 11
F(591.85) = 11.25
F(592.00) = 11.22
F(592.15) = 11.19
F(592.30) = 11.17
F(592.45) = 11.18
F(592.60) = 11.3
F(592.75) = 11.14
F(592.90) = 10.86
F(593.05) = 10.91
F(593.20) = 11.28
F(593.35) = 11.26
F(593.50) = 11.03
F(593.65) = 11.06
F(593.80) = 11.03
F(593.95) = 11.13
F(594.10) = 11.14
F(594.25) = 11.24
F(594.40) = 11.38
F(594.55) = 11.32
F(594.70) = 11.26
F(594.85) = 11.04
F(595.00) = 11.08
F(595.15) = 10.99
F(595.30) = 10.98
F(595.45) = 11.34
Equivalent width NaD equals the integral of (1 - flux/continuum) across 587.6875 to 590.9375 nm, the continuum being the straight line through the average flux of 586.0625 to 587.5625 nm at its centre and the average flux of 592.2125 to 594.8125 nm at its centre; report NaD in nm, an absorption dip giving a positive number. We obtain 0.46 nm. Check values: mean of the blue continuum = 11.1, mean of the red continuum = 11.2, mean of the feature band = 9.55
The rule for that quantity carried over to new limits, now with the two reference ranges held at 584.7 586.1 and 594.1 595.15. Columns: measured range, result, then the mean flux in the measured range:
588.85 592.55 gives 0.37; 9.93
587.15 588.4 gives -0.03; 11.2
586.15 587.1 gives -0.01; 11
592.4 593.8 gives 0.00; 11.1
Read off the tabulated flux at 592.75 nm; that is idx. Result 11.14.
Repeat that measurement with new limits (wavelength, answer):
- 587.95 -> 10.95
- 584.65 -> 11.33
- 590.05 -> 10.49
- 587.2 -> 11.45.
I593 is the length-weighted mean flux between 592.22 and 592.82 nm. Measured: 11.2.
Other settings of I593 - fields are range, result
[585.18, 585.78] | 10.6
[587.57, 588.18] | 11.1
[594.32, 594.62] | 11.3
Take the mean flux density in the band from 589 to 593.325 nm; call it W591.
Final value 10.3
